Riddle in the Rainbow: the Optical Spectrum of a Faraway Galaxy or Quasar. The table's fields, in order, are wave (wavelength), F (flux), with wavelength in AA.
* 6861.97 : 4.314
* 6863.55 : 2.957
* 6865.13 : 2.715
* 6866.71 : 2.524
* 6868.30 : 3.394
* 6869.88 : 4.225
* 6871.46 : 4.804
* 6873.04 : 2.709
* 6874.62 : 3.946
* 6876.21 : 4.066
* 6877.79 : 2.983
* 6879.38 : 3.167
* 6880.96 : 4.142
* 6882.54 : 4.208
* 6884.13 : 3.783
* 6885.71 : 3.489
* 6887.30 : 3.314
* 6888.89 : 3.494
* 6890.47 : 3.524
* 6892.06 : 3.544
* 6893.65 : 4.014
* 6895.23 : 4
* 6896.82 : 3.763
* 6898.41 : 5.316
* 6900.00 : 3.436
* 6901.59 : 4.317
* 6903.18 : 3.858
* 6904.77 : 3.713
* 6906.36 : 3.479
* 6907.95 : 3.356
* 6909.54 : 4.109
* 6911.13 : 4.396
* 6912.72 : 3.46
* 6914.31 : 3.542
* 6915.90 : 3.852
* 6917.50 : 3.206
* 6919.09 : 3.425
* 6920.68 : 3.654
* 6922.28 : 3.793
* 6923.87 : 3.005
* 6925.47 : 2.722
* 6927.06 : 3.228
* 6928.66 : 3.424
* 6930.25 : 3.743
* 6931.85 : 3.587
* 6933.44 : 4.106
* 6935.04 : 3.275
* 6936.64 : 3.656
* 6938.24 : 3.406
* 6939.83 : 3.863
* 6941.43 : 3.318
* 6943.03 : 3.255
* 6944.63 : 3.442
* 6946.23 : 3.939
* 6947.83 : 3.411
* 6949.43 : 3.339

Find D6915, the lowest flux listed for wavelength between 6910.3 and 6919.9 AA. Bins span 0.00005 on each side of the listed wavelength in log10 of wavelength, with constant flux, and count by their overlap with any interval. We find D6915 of 3.206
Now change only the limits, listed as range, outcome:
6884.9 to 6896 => 3.314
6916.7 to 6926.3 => 2.722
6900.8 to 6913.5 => 3.356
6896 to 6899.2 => 3.763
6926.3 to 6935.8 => 3.228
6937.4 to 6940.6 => 3.406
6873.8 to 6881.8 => 2.983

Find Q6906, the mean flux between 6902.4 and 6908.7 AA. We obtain 3.6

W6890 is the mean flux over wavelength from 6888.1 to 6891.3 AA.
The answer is 3.51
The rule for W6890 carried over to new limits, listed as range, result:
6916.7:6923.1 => 3.52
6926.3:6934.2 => 3.62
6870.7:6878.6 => 3.69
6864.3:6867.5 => 2.62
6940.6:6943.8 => 3.29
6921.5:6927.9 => 3.19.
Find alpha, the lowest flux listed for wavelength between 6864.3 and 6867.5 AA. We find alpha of 2.524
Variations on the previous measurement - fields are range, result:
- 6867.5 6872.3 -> 3.394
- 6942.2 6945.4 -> 3.255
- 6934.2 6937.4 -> 3.275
